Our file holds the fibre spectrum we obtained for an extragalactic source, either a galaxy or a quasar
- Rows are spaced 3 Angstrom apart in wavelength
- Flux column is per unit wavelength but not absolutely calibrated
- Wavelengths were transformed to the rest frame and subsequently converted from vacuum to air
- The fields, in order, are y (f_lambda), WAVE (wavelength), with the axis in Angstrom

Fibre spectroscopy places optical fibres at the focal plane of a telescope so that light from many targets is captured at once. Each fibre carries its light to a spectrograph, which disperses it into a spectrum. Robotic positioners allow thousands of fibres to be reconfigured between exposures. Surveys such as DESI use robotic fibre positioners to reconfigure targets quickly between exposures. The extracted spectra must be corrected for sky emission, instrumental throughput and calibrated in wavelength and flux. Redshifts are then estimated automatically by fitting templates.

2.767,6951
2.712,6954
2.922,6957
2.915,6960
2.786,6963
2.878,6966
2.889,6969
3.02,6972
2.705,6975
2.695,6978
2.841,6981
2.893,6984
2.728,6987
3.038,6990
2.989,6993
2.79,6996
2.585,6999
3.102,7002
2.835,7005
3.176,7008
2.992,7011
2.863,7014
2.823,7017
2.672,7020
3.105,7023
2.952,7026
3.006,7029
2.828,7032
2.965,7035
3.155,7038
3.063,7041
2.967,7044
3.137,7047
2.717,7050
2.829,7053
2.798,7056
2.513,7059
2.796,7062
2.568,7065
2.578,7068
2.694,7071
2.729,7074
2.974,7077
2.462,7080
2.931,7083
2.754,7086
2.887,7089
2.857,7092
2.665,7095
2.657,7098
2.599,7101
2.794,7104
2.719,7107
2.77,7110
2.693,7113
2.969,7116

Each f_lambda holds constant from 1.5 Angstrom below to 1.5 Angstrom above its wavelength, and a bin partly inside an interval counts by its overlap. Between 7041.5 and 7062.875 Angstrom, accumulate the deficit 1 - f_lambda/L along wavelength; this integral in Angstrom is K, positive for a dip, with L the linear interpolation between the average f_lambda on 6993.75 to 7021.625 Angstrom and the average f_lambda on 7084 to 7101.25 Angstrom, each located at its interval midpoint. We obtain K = -0.2 Angstrom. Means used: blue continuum 2.88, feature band 2.83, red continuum 2.75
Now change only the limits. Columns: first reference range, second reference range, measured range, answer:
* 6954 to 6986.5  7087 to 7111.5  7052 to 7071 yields 0.7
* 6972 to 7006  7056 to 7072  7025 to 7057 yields -2.9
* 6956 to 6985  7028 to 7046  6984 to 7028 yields 0.4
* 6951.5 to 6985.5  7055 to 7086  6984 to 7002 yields -0.3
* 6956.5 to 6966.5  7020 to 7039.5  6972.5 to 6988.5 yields 0.6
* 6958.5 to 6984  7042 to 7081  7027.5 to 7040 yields -0.9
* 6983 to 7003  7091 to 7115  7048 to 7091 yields 0.5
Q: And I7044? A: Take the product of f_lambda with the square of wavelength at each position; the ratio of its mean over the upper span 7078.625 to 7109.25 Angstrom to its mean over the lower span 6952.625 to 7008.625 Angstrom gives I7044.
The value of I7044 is 0.99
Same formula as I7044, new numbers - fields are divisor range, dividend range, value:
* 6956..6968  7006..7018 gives 1.05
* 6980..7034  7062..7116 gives 0.96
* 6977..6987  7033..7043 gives 1.10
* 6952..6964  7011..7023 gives 1.02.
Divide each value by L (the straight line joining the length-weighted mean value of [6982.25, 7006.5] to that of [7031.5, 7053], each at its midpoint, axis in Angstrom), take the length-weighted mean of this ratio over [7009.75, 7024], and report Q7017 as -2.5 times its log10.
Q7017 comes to 0.014 mag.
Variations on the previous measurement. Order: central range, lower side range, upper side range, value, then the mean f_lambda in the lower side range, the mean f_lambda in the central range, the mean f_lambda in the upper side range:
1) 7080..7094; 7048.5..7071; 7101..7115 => -0.04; 2.69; 2.81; 2.74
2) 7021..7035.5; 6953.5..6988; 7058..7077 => -0.08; 2.84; 2.96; 2.68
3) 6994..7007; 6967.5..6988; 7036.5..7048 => 0.03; 2.83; 2.85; 3.08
